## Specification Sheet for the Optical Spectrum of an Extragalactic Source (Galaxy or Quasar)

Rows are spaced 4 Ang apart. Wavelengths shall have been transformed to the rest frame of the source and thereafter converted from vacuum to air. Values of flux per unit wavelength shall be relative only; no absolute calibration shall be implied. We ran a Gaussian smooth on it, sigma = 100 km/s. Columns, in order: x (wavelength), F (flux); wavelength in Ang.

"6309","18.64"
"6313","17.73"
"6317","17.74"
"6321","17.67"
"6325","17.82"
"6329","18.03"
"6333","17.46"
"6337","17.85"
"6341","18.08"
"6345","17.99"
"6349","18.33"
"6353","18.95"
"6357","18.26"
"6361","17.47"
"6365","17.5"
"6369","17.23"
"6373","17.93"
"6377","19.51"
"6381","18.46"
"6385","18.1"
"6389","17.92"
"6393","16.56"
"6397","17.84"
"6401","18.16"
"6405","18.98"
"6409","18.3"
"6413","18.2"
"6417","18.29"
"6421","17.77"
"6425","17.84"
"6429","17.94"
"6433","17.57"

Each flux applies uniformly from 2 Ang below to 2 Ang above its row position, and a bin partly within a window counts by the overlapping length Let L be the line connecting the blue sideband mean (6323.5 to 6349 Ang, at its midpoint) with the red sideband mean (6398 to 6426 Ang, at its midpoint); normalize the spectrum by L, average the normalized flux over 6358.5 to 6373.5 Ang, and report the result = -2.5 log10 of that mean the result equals 0.03 mag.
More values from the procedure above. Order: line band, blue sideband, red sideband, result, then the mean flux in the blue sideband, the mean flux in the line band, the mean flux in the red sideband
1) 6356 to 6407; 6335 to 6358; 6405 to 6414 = 0.02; 18.2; 18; 18.4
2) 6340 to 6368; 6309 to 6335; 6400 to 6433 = -0.01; 17.8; 18.1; 18.1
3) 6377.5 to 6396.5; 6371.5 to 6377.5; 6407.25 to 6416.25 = 0.03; 18.6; 17.9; 18.3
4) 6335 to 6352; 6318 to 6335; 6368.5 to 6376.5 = -0.02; 17.7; 18.1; 18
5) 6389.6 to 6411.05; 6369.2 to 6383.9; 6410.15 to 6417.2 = 0.02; 18.4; 18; 18.2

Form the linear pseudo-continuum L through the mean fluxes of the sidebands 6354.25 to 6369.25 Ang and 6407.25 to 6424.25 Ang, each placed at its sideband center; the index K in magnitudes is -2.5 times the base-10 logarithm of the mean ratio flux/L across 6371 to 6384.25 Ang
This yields -0.044 mag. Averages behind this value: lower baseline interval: 17.7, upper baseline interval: 18.1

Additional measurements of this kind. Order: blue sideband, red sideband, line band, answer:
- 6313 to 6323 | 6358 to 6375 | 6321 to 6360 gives -0.024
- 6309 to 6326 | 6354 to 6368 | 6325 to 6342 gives -0.001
